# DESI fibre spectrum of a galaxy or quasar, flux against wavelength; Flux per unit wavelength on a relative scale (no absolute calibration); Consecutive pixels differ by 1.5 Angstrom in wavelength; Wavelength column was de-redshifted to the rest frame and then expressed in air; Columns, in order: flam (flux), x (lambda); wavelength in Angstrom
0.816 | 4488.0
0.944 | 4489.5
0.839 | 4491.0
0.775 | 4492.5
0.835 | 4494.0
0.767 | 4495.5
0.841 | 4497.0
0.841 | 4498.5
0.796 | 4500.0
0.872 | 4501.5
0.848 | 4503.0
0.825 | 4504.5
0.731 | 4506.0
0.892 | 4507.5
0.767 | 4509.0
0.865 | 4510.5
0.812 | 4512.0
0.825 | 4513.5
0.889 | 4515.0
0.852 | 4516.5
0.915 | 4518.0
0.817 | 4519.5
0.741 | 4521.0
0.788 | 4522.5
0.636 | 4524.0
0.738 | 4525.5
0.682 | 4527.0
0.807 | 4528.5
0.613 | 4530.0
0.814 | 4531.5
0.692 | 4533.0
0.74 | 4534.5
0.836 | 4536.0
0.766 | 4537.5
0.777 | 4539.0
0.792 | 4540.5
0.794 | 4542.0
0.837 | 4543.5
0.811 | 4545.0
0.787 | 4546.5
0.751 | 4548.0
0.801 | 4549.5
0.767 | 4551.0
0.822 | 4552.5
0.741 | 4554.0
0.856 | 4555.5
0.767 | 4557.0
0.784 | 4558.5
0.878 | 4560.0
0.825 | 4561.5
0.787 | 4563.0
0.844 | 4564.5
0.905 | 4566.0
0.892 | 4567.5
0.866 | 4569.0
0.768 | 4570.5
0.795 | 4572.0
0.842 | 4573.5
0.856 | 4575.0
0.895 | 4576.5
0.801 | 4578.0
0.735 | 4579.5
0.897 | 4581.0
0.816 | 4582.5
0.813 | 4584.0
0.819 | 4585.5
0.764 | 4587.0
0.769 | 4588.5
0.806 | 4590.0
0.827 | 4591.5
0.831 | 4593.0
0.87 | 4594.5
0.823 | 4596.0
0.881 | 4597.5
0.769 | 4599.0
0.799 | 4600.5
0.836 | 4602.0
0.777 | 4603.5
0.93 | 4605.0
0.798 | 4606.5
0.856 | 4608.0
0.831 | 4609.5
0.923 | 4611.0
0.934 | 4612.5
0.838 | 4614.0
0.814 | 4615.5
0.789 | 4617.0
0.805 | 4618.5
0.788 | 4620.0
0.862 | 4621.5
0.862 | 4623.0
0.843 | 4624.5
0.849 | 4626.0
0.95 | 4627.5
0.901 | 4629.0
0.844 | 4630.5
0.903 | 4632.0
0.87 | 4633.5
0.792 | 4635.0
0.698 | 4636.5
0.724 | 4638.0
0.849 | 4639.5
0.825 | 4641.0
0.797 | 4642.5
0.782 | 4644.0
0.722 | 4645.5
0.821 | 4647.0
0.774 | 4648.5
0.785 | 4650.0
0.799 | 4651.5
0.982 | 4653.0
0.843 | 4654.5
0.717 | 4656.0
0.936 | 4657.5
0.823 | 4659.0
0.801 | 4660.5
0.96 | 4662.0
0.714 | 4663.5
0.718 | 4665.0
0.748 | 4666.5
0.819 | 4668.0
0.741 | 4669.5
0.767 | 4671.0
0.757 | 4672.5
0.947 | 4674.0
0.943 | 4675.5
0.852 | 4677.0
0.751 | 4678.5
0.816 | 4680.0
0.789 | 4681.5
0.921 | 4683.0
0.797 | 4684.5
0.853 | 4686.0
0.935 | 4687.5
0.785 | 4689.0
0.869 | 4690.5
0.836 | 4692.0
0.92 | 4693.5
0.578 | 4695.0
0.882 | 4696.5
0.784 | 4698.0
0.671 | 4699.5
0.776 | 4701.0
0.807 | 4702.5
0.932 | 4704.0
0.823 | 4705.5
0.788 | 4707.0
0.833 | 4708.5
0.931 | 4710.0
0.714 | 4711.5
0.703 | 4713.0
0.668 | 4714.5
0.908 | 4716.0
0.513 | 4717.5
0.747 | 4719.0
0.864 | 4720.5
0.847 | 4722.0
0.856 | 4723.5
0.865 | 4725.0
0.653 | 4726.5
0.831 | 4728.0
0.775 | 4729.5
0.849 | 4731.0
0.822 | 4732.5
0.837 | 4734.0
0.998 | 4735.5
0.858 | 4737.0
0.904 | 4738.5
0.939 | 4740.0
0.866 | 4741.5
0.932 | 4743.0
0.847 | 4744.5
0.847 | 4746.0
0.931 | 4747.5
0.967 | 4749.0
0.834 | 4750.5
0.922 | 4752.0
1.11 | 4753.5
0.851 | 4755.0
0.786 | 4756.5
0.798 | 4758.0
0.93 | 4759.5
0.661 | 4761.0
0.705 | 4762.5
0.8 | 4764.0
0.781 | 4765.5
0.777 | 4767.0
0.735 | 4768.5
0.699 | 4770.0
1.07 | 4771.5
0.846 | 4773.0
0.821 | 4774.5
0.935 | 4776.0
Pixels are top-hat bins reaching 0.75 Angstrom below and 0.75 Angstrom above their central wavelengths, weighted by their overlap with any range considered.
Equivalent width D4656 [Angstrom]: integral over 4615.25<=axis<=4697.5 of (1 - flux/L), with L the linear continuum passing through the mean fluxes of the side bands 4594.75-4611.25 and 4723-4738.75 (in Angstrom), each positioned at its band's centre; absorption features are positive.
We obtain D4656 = 1.5 Angstrom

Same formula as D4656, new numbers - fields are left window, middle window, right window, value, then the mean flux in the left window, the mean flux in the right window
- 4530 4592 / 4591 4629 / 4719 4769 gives -1.3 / 0.806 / 0.847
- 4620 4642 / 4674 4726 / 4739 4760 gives 3.6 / 0.839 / 0.897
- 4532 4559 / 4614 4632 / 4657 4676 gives -0.9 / 0.785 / 0.818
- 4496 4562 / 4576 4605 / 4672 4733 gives -0.7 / 0.796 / 0.81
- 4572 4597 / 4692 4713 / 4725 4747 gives 1.2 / 0.823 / 0.855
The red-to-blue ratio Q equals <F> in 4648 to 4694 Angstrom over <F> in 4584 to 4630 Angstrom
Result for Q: 0.99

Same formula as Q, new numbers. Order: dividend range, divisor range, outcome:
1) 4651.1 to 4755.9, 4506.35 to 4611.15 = 1.03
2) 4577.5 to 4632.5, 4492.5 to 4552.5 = 1.05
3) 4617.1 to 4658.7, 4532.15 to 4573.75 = 1.03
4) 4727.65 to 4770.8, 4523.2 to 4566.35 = 1.09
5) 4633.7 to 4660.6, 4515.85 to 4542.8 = 1.05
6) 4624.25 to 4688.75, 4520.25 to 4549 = 1.09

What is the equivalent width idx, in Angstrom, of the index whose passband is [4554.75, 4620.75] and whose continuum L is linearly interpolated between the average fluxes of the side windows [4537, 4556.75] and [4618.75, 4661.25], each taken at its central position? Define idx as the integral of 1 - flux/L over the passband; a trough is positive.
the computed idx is -1.84 Angstrom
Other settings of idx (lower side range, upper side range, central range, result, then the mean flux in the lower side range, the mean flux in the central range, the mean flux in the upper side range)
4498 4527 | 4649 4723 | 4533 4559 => 0.7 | 0.81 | 0.787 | 0.81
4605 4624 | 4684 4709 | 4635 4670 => 1.4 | 0.845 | 0.799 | 0.816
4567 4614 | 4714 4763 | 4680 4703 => 0.7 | 0.833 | 0.814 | 0.842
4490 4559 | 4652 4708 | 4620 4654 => -0.6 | 0.795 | 0.828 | 0.821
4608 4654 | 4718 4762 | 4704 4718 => 1.2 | 0.832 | 0.778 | 0.857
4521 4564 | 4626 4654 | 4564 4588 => -1.2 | 0.774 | 0.831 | 0.824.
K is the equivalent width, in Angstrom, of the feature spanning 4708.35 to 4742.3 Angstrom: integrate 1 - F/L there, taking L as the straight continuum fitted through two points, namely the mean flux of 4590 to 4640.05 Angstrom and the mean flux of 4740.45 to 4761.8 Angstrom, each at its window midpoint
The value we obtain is 2.1 Angstrom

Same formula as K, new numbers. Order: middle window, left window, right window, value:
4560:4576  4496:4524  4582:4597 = -0.5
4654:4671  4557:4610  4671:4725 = 0.3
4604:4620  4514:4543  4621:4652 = -0.7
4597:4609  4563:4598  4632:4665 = -0.1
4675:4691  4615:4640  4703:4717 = -0.6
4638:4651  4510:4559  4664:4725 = 0.1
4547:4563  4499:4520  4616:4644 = 0.7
